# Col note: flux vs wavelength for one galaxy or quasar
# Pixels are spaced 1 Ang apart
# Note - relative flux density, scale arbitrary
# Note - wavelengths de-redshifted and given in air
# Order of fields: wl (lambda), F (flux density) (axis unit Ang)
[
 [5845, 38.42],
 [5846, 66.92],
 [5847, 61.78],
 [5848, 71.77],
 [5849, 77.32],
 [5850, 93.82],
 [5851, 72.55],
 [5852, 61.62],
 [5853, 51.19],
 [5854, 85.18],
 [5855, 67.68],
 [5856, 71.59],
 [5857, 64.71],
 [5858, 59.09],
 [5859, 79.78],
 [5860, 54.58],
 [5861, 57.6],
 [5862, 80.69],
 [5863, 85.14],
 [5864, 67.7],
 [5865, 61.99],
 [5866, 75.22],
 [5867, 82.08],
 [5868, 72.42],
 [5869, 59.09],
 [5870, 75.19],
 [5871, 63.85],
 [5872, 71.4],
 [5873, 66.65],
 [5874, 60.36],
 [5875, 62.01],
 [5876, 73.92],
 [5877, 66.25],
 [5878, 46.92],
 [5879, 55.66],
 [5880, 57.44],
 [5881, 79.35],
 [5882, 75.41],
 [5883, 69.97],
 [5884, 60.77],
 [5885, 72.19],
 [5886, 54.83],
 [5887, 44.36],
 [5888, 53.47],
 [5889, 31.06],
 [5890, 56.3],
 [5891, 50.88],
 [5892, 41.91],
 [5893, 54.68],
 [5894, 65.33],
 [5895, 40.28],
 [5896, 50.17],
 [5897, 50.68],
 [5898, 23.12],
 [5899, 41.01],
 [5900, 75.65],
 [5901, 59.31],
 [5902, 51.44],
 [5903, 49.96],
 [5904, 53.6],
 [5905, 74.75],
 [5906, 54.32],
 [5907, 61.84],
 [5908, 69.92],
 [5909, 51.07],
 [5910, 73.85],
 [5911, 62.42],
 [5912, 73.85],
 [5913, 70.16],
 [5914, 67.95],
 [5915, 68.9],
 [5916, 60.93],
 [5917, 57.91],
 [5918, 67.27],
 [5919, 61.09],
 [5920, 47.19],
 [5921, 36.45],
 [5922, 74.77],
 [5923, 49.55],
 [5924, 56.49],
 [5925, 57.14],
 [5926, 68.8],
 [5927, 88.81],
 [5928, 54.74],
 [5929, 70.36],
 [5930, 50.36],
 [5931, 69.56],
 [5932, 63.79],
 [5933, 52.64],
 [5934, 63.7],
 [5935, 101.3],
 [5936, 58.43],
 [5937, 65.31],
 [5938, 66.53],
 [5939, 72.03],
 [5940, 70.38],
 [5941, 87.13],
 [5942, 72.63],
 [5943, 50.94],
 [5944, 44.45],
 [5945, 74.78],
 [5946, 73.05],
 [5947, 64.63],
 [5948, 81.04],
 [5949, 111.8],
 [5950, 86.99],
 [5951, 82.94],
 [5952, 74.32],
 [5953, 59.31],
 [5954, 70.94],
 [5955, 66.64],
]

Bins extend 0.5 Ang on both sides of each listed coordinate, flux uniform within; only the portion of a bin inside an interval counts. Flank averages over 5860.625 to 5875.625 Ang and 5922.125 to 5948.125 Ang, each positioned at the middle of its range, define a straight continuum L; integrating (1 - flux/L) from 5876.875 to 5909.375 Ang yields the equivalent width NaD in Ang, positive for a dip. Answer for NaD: 6.0 Ang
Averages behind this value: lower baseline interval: 69.6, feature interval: 55.8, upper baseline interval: 66.4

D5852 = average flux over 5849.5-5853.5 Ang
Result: 69.8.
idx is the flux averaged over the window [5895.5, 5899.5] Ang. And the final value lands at 41.2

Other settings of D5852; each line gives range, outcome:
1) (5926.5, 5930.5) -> 66.1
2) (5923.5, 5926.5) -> 60.8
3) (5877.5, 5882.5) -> 63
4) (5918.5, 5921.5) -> 48.2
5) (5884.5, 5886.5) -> 63.5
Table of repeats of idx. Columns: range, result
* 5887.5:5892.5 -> 46.7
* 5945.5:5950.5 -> 83.5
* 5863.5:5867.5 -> 71.7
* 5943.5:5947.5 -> 64.2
